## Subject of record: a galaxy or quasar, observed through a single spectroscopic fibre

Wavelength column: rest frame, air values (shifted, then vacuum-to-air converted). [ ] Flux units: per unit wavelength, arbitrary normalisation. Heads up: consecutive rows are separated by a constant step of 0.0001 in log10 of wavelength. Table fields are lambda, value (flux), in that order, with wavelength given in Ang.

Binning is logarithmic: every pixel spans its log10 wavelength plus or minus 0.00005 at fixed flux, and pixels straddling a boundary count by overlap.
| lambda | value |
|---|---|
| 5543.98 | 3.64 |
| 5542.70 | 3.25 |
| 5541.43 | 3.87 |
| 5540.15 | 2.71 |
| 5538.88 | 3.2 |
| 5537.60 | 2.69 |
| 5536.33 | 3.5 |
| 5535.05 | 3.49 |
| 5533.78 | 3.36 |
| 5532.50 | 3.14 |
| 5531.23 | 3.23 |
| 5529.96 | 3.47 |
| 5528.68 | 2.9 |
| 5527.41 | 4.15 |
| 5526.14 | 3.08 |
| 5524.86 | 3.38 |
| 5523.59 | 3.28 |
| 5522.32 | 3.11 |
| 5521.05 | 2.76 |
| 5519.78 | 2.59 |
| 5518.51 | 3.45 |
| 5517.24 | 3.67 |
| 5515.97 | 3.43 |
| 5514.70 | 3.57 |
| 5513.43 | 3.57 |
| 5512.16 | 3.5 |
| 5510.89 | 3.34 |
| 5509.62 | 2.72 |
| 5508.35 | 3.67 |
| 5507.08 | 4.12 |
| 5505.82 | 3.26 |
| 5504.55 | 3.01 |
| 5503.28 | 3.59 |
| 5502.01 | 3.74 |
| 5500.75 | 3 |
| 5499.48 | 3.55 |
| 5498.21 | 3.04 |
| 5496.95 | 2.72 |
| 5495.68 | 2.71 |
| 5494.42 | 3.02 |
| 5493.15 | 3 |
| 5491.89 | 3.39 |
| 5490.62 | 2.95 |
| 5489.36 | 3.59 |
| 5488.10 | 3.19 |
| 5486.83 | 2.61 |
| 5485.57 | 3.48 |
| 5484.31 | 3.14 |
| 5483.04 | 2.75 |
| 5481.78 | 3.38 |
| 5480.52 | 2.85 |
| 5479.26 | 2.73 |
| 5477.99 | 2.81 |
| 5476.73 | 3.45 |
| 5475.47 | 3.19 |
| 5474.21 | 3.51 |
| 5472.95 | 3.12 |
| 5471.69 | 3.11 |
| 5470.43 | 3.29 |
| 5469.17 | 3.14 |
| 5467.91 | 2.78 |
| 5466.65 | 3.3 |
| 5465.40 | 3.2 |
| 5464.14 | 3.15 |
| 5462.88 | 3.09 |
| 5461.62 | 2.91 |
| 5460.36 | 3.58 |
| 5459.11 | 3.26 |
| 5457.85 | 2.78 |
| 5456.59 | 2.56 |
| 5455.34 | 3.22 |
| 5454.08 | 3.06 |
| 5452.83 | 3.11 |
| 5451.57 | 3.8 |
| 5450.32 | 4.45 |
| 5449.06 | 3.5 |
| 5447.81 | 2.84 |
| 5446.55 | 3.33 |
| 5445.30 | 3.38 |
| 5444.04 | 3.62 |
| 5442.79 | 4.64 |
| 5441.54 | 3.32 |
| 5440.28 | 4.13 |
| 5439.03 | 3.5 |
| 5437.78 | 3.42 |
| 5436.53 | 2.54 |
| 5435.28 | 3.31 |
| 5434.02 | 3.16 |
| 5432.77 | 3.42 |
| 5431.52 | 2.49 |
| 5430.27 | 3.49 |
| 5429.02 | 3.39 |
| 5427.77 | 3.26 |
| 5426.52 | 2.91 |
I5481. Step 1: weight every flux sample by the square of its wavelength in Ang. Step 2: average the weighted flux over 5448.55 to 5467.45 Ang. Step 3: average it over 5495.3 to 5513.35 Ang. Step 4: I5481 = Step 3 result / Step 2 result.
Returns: 1.0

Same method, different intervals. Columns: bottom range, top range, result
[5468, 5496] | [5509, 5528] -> 1.08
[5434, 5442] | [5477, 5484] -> 0.89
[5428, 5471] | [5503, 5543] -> 1.03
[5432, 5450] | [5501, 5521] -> 1.01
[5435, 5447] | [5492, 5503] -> 0.90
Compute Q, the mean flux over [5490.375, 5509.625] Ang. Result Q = 3.24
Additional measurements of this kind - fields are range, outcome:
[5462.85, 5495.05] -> 3.12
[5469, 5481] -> 3.12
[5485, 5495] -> 3.15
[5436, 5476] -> 3.31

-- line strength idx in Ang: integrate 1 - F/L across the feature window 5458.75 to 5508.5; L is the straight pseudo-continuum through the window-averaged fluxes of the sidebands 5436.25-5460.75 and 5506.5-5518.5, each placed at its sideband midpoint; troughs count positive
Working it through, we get 4.07 Ang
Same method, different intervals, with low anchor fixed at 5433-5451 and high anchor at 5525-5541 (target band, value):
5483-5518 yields 0.8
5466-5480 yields 1.2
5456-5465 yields 1.0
